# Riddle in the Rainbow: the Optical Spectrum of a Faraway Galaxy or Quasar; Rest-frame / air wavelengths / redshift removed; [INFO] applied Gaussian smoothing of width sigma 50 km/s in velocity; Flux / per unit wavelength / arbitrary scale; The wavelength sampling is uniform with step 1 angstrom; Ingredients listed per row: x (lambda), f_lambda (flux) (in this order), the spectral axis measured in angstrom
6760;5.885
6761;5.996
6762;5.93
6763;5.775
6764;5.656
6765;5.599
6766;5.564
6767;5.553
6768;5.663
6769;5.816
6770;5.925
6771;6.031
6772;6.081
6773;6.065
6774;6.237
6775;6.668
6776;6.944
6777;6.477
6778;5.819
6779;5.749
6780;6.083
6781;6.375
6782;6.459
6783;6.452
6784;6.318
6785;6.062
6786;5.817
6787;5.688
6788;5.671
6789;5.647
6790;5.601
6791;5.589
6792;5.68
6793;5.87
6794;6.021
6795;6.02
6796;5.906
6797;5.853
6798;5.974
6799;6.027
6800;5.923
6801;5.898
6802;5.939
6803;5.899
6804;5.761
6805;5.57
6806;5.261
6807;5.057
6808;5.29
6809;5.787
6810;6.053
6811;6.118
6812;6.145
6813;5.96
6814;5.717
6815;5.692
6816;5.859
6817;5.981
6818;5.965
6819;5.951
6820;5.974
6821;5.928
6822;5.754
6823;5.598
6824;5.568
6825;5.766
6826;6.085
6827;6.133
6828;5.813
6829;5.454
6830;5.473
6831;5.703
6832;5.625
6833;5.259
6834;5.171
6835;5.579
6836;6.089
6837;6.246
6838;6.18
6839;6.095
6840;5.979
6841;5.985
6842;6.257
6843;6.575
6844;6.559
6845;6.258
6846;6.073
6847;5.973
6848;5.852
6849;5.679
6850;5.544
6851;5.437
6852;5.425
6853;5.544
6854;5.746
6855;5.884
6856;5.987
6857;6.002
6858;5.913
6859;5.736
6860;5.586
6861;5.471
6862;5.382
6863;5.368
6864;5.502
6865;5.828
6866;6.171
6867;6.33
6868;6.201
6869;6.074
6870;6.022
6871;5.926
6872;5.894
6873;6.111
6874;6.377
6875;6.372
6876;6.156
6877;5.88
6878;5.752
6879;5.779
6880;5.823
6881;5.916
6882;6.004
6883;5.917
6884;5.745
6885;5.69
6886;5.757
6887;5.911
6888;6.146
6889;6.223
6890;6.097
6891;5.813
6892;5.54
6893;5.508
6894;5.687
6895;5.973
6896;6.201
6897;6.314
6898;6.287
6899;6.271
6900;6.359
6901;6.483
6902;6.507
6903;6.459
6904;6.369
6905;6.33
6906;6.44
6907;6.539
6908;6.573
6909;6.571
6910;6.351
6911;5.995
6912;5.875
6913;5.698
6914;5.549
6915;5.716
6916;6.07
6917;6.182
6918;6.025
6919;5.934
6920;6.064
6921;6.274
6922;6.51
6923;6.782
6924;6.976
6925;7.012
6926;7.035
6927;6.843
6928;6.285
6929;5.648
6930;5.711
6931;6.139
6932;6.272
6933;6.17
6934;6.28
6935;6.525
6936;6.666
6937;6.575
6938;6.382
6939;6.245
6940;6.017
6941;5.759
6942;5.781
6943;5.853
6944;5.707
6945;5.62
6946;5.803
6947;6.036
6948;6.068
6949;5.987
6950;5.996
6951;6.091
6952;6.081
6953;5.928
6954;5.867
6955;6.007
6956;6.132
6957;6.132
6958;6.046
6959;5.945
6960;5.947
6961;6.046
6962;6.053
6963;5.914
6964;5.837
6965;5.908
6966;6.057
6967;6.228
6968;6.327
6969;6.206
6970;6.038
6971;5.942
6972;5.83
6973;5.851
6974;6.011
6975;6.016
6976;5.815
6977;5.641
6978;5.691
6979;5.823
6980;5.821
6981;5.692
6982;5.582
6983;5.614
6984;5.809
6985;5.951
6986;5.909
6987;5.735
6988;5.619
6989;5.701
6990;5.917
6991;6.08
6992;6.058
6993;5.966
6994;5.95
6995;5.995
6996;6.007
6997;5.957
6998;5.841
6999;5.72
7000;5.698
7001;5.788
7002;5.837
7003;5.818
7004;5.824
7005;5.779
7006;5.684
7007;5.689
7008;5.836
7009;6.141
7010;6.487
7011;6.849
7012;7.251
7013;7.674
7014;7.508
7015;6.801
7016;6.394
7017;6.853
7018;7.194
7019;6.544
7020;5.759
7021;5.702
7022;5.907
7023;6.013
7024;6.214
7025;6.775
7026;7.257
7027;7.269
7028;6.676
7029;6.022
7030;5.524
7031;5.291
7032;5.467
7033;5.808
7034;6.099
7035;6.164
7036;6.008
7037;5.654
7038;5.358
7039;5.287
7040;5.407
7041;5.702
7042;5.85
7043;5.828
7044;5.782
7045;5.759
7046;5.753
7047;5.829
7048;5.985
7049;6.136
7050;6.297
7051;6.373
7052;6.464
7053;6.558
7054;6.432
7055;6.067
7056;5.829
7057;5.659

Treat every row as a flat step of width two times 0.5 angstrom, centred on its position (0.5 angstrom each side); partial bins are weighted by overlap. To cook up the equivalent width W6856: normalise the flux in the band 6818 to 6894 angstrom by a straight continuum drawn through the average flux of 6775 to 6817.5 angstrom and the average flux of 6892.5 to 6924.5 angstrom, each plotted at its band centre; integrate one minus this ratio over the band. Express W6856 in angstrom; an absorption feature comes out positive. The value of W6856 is 2.6 angstrom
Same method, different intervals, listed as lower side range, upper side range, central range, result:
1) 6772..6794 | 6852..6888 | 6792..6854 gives 1.4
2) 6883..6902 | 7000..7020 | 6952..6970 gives 0.6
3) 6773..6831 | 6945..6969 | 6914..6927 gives -0.8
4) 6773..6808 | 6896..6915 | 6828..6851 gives 0.8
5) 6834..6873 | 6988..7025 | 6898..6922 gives -0.8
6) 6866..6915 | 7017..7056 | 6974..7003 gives 1.1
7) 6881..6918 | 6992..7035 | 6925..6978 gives 0.6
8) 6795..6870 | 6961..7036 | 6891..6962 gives -2.2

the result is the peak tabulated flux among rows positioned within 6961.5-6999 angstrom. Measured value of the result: 6.327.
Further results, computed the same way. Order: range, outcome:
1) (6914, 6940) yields 7.035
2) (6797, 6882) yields 6.575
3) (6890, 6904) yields 6.507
